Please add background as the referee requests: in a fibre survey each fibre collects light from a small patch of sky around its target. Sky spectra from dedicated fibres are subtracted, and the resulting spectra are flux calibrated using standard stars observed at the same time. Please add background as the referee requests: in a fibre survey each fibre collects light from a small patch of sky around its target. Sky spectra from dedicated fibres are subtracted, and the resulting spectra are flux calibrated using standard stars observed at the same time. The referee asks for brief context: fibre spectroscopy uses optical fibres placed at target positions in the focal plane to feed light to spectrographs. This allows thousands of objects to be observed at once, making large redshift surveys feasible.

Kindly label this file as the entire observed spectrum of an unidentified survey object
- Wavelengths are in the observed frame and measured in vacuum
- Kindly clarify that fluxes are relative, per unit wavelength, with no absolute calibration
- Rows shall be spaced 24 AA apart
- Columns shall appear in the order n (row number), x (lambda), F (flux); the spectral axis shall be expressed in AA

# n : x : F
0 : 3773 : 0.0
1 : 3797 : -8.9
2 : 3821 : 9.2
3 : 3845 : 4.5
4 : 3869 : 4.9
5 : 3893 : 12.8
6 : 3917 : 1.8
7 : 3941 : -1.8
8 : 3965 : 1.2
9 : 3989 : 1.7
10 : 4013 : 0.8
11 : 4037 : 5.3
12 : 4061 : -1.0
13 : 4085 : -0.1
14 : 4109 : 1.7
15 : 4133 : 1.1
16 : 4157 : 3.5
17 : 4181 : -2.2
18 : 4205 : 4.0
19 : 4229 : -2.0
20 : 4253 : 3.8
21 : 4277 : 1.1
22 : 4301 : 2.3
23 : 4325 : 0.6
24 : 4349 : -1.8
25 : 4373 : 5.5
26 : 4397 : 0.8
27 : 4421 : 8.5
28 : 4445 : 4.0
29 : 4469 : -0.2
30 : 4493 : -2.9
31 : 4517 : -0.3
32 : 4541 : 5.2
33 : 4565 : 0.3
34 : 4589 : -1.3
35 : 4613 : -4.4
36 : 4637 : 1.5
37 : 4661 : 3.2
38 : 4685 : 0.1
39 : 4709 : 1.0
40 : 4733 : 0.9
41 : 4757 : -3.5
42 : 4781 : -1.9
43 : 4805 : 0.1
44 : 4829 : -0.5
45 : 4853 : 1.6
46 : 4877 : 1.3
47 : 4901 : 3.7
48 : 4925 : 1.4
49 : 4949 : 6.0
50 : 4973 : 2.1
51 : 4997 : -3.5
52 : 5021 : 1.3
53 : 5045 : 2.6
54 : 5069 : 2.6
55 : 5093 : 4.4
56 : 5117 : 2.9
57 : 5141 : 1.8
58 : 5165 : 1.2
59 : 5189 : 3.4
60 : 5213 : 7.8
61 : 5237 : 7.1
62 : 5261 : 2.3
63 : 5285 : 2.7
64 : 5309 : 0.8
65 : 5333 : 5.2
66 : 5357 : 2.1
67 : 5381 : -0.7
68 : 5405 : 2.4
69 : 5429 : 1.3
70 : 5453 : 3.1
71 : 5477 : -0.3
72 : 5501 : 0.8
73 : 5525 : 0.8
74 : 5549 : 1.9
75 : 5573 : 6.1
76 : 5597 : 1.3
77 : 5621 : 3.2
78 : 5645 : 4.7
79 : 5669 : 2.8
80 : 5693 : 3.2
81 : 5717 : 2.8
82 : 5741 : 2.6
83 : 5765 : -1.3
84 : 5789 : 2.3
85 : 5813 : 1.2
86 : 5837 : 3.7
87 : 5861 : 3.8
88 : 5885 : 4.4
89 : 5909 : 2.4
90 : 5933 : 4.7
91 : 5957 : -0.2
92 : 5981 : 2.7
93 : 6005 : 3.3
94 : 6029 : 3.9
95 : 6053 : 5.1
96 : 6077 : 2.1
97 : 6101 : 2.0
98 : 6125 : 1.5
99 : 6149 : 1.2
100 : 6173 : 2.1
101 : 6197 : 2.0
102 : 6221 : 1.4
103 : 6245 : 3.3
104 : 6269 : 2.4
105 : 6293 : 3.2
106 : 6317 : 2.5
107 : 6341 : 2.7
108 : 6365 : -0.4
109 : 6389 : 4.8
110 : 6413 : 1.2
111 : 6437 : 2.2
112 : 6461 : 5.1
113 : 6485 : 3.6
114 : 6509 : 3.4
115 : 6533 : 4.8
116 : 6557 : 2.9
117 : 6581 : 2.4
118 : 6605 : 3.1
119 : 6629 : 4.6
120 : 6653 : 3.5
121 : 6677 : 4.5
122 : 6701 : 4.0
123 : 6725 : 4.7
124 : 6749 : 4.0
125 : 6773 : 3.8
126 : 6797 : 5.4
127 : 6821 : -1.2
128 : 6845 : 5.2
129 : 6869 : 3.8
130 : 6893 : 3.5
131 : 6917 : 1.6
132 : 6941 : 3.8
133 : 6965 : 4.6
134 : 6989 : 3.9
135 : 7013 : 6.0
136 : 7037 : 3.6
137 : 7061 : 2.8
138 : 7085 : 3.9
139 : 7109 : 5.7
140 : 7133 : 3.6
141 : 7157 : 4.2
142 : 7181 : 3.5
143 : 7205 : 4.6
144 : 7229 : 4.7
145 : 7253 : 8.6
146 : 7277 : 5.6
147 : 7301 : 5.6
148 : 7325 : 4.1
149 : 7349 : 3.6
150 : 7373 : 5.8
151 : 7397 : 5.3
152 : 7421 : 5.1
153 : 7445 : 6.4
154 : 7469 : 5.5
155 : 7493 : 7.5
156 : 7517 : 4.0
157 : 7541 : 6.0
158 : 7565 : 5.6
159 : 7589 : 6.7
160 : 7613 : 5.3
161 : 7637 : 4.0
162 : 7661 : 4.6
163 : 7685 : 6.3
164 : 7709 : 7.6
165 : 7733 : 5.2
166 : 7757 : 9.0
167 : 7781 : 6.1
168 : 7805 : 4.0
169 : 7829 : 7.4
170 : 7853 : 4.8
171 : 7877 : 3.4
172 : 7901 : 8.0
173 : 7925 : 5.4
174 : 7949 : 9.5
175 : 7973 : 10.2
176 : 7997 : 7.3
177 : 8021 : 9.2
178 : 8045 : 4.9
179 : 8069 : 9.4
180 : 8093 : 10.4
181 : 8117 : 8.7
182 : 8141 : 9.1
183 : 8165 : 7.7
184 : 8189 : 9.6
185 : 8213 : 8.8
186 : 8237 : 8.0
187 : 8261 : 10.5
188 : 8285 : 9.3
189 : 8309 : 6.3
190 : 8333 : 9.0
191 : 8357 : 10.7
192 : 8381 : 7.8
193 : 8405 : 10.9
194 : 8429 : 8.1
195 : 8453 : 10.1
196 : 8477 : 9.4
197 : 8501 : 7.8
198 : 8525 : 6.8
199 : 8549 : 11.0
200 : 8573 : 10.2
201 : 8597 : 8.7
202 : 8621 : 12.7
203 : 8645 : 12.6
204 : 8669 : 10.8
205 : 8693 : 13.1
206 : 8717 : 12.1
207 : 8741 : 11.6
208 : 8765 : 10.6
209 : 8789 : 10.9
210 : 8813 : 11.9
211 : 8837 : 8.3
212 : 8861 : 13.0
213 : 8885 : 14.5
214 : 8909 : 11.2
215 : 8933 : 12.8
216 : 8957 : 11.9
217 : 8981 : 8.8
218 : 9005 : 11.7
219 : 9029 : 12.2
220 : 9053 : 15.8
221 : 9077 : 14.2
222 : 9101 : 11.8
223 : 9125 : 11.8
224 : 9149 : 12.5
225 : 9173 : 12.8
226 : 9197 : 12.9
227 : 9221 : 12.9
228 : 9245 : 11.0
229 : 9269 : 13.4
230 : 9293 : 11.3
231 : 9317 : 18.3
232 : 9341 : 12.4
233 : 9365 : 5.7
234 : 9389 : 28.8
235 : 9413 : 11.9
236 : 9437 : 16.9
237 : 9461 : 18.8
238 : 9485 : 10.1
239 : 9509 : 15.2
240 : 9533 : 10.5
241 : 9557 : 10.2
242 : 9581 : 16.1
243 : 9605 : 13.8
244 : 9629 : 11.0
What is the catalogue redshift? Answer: 0.981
